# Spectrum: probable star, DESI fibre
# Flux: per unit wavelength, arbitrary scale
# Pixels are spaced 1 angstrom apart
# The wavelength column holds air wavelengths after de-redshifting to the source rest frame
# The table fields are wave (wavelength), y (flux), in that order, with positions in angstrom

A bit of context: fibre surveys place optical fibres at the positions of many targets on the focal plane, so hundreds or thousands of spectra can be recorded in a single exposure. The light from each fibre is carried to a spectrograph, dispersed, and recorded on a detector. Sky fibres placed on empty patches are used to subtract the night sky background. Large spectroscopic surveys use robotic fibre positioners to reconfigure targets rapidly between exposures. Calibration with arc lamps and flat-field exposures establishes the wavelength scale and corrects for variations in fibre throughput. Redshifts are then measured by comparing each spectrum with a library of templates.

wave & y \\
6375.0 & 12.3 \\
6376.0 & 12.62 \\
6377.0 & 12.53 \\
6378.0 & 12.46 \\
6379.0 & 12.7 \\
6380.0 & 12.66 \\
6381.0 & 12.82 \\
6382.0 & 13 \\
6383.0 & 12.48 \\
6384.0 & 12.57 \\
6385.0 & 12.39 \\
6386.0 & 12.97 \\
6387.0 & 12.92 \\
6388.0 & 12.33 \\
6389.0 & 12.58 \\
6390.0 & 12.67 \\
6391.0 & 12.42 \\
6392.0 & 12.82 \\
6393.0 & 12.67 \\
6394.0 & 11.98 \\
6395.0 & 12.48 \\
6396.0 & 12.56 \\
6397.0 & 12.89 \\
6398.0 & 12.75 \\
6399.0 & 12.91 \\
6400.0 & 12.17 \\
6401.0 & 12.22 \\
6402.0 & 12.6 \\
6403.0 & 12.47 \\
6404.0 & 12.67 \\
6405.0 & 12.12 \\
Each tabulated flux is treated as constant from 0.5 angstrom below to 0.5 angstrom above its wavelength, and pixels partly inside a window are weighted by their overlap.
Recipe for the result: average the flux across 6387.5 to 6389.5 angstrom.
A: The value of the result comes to 12.5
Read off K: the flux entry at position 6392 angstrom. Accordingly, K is 12.82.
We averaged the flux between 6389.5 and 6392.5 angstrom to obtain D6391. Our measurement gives 12.6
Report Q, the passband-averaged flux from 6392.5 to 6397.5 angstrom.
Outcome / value 12.5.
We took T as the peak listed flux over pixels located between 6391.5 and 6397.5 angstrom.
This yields 12.89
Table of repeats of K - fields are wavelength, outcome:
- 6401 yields 12.22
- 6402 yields 12.6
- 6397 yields 12.89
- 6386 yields 12.97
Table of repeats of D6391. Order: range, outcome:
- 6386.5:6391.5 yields 12.6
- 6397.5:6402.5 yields 12.5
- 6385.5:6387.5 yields 12.9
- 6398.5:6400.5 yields 12.5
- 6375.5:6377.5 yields 12.6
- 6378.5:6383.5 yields 12.7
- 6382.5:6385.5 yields 12.5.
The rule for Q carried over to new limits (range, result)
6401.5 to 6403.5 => 12.5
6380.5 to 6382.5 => 12.9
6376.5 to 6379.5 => 12.6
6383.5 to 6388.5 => 12.6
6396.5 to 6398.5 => 12.8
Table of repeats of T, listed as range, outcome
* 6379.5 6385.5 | 13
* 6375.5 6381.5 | 12.82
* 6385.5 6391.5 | 12.97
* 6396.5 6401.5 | 12.91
